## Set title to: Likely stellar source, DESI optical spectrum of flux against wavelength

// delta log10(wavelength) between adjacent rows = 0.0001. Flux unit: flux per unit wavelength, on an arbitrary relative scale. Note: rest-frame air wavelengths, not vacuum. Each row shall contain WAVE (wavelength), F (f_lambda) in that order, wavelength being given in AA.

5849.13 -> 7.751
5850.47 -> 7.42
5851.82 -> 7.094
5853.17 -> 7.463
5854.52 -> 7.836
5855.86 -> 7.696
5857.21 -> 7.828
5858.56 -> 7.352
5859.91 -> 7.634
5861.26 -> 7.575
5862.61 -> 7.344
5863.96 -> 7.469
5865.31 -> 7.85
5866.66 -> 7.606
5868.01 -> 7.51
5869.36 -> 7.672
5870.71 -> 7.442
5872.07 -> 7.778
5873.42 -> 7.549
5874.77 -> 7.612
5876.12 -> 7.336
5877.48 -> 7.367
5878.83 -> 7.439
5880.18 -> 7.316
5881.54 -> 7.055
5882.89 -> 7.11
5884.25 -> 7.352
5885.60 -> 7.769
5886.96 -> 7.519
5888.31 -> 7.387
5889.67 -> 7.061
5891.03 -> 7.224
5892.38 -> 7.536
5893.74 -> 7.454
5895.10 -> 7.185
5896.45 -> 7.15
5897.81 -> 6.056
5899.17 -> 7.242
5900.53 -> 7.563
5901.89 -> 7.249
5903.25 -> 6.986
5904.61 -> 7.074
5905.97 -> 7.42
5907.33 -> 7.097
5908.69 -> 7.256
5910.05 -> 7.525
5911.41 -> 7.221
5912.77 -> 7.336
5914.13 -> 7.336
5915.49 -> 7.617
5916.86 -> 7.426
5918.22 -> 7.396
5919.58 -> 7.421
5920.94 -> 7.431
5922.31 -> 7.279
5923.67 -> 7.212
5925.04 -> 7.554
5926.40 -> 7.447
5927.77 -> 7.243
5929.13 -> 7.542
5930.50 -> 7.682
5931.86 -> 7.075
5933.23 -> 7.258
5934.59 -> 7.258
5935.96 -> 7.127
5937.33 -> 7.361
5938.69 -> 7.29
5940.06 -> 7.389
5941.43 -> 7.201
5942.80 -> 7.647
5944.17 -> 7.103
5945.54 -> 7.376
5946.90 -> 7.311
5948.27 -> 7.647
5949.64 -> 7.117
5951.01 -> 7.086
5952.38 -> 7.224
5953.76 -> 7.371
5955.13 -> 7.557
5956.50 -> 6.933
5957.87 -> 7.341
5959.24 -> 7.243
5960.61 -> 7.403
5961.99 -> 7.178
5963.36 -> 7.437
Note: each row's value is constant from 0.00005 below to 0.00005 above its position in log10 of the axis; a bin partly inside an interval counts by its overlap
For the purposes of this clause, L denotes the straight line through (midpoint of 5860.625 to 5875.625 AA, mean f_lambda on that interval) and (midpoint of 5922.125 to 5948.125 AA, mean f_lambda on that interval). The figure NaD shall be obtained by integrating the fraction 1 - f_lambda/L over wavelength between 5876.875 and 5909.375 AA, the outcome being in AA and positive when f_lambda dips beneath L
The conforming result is 1.1 AA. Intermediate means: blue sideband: 7.58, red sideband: 7.34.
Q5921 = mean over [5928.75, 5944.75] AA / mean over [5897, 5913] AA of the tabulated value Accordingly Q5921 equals 1.02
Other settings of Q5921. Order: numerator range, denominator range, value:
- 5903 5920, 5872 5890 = 0.99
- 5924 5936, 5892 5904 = 1.03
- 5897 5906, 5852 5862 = 0.93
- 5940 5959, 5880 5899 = 1.01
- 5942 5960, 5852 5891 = 0.98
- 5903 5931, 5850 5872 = 0.97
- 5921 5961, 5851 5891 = 0.98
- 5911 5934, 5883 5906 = 1.02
